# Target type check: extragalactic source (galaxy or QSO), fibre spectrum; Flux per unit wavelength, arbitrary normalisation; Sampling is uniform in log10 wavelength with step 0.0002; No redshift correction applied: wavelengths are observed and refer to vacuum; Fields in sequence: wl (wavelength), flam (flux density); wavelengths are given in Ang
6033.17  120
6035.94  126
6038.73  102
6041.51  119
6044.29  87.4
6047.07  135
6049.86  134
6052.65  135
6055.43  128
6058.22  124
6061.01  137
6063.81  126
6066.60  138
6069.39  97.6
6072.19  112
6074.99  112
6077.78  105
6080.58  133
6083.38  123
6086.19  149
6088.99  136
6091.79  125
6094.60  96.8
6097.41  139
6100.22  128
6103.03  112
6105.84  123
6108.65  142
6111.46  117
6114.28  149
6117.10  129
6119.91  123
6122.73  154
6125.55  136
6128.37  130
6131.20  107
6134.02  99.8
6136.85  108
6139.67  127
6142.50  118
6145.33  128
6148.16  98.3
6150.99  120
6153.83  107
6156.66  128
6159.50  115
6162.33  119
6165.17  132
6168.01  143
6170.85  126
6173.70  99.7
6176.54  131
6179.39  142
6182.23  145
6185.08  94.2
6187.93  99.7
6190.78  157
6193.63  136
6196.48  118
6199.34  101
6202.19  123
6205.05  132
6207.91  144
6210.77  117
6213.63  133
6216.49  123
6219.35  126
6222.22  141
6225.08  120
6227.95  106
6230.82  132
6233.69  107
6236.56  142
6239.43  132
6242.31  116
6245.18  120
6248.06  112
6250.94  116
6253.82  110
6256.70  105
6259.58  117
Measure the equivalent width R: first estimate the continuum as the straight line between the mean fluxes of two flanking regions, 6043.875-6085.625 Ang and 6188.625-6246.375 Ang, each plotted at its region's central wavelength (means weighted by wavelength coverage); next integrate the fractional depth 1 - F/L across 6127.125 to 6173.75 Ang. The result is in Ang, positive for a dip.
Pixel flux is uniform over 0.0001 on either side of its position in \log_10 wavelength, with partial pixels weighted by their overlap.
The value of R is 2.3 Ang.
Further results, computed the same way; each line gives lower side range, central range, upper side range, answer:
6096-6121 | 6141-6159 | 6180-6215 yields 1.5 Ang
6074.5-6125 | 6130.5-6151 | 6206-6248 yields 2.3 Ang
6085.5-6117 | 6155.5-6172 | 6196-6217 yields -0.2 Ang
